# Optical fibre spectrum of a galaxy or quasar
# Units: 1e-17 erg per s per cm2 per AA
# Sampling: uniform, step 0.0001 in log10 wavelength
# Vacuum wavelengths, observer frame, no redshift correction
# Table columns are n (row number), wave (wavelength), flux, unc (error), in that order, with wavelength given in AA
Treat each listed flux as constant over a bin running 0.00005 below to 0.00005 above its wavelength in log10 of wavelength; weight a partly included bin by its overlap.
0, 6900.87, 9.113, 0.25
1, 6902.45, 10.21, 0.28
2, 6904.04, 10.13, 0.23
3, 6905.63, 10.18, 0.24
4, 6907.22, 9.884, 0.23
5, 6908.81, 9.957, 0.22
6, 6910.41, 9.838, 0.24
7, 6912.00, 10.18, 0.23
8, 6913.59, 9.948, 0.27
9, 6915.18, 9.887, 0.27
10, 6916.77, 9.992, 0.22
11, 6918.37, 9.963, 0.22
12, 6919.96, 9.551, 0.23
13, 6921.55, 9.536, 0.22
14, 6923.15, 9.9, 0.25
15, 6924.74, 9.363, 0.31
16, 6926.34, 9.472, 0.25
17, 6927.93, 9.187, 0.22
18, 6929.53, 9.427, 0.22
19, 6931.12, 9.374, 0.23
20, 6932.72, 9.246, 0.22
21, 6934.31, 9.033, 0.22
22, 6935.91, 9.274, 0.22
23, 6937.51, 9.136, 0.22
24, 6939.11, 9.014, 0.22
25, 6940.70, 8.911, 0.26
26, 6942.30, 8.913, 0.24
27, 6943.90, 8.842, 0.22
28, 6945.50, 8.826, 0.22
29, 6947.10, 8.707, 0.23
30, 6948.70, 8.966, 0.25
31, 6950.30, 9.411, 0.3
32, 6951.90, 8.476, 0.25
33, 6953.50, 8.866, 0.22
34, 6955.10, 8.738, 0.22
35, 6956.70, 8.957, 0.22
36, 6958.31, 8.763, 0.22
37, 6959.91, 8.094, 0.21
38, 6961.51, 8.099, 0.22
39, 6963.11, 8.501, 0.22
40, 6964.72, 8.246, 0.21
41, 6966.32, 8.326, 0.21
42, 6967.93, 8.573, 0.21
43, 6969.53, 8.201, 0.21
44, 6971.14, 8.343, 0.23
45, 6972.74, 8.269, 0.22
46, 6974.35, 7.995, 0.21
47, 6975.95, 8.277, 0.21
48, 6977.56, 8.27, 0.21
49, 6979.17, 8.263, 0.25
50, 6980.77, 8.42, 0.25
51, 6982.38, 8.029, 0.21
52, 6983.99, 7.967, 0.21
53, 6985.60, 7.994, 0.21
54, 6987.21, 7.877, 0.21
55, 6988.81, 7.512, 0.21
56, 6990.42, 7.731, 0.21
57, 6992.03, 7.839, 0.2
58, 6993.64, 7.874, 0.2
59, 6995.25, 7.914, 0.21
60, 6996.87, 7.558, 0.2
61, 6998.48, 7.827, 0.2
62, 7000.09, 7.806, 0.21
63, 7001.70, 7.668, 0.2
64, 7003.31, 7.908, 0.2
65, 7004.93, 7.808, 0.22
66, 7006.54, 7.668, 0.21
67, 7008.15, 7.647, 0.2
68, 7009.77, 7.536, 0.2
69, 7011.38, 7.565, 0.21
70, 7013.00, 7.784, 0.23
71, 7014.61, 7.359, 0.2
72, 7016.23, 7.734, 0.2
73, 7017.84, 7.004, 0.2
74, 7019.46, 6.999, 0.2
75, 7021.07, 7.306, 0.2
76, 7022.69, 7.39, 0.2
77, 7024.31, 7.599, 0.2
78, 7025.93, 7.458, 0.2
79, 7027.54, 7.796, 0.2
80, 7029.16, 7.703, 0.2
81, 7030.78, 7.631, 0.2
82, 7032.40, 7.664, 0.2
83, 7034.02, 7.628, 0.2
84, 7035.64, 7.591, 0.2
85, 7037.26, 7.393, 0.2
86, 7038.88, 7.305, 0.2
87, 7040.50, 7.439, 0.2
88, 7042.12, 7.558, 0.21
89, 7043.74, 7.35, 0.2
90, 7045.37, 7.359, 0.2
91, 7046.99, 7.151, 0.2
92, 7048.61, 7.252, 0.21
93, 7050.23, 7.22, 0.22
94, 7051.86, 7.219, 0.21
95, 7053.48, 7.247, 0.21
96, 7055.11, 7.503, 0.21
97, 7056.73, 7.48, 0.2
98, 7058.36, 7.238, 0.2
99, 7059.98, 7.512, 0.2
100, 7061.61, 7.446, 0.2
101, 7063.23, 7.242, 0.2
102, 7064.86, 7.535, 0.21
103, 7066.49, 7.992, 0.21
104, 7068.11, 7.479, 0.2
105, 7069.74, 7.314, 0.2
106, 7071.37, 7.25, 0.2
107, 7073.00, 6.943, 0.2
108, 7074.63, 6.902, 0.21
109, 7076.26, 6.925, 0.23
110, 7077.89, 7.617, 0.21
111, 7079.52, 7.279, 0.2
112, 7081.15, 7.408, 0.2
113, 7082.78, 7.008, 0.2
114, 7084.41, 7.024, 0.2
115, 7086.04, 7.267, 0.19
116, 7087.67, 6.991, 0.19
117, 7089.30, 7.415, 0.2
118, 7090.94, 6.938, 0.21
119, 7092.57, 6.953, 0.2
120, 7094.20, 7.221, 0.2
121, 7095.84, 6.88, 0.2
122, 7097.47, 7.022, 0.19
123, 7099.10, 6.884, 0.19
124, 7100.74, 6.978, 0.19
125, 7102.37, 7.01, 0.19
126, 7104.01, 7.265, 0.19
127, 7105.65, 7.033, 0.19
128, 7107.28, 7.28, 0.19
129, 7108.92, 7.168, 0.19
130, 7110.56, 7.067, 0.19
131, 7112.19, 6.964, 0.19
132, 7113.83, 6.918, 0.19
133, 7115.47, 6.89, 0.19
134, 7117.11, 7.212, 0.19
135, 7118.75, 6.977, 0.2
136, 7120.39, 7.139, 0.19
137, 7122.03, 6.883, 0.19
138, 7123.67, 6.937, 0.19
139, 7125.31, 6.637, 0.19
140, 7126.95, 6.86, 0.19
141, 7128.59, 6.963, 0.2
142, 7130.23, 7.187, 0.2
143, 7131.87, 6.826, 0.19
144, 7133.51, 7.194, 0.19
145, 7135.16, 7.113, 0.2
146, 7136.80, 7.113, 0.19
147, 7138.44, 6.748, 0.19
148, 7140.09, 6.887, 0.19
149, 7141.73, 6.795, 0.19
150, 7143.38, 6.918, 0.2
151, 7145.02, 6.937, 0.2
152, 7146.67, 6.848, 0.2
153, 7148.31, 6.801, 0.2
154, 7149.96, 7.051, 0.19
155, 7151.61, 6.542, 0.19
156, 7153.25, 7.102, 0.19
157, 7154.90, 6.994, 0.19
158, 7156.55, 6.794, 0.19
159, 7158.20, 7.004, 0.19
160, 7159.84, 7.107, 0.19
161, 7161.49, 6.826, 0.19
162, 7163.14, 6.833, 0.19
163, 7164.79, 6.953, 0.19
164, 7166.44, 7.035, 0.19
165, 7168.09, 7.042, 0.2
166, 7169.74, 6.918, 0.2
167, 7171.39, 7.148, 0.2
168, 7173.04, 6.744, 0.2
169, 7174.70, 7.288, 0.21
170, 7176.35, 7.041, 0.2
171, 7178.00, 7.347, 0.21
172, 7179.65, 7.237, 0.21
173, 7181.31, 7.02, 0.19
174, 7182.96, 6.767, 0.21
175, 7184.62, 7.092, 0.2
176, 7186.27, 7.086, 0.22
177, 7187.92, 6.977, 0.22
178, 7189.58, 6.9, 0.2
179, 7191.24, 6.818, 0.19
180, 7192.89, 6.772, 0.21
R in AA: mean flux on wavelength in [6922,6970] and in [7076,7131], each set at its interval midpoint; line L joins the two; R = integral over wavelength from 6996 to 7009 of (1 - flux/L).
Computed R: 0.8 AA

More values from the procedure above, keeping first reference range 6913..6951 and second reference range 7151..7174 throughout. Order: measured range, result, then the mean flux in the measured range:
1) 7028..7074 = 3.8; 7.42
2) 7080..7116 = 2.5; 7.08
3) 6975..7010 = 3.3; 7.89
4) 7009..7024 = 1.8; 7.42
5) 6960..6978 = 1.3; 8.27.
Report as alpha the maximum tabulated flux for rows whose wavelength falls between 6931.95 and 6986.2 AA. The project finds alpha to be 9.411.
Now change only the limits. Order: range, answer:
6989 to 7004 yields 7.914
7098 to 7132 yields 7.28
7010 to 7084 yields 7.992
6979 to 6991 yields 8.42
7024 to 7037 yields 7.796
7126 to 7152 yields 7.194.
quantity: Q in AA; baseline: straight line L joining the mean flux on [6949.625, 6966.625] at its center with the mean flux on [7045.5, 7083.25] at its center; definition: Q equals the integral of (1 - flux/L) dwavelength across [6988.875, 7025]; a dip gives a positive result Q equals 1.77 AA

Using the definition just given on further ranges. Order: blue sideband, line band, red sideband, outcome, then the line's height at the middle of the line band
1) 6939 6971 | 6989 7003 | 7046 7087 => 0.66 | 8.16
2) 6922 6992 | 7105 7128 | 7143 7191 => 1.19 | 7.38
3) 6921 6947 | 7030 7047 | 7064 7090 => 0.69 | 7.79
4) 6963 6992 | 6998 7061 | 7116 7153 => 2.01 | 7.74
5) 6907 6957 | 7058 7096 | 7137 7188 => 2.90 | 7.84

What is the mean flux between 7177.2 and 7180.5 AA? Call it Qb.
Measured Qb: 7.28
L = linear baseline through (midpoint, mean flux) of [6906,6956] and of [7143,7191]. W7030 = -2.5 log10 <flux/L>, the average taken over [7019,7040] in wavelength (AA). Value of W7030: 0.12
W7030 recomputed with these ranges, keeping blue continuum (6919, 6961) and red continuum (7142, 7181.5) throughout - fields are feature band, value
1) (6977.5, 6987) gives 0.071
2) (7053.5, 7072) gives 0.066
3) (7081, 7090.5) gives 0.078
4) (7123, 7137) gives 0.045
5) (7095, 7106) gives 0.082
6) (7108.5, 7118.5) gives 0.061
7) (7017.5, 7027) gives 0.135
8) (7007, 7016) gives 0.110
